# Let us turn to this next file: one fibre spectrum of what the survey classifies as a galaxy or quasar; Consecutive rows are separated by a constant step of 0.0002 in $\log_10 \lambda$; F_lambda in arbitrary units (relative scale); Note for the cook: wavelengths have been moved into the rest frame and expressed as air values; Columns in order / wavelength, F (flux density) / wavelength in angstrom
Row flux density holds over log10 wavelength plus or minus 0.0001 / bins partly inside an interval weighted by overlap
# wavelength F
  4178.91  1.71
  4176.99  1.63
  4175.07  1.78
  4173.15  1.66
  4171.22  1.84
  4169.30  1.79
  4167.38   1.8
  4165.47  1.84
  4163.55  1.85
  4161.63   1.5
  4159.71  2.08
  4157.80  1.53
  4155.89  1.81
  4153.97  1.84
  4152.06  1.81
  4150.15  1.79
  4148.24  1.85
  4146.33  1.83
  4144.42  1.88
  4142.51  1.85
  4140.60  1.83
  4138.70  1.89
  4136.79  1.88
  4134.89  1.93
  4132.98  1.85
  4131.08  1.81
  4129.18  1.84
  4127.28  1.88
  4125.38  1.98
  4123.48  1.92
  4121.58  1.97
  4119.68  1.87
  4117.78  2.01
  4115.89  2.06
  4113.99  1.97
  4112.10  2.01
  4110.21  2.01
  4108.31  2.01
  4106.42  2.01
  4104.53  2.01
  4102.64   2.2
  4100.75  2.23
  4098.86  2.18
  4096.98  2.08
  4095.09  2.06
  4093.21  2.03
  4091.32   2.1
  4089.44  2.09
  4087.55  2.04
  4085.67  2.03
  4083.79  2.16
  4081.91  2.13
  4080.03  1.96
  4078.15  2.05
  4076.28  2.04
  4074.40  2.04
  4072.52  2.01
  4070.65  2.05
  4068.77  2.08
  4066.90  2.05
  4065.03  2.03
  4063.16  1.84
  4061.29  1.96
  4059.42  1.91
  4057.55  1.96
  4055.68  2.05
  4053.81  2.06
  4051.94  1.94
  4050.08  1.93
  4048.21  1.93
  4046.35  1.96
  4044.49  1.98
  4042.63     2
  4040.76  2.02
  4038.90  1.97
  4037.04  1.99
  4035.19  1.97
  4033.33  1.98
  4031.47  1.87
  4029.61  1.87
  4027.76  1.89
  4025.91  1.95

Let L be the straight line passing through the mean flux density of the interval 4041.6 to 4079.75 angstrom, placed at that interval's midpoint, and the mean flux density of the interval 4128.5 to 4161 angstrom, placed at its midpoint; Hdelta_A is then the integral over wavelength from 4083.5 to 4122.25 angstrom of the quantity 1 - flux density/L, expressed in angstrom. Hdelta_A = -2.8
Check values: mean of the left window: 1.99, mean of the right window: 1.84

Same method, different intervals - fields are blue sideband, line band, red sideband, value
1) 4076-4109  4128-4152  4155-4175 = 0.33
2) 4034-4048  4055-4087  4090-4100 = 0.37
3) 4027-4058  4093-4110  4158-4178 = -1.98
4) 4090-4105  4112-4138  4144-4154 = 0.52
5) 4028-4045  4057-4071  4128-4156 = -0.39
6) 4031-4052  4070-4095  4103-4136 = -1.25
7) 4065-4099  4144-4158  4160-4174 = 0.17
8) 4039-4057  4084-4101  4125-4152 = -1.49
